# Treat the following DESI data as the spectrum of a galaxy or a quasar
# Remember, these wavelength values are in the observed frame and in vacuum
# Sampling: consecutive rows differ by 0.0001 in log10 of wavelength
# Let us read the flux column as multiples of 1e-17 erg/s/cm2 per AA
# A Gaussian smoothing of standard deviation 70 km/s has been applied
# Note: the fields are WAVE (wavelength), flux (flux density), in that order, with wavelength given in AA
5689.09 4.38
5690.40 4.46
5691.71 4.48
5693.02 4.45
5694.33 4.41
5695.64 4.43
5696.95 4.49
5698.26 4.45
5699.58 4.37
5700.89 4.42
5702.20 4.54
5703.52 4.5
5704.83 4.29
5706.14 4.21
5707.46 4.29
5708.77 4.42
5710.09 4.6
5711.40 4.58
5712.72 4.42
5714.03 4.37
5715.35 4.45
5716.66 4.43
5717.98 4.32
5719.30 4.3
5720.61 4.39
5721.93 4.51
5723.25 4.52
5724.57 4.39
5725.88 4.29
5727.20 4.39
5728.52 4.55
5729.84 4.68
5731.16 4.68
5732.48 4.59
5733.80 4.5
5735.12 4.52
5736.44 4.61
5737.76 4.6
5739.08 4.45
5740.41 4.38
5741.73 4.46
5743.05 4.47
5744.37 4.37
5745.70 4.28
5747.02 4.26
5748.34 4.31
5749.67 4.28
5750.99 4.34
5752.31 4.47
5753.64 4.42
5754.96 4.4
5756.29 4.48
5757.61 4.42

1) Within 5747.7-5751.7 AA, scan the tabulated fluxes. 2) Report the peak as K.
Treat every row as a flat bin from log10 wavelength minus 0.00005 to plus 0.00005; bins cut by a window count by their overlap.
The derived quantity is 4.34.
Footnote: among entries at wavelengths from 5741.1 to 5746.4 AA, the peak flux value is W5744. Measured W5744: 4.47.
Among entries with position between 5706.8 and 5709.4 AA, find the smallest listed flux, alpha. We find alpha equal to 4.29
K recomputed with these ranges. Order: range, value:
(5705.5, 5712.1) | 4.6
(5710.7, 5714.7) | 4.58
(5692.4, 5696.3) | 4.45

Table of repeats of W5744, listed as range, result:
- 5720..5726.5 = 4.52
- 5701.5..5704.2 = 4.54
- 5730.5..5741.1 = 4.68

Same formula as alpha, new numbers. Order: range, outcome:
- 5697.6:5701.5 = 4.37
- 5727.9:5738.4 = 4.5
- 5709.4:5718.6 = 4.32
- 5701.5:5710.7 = 4.21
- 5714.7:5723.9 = 4.3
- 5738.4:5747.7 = 4.26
